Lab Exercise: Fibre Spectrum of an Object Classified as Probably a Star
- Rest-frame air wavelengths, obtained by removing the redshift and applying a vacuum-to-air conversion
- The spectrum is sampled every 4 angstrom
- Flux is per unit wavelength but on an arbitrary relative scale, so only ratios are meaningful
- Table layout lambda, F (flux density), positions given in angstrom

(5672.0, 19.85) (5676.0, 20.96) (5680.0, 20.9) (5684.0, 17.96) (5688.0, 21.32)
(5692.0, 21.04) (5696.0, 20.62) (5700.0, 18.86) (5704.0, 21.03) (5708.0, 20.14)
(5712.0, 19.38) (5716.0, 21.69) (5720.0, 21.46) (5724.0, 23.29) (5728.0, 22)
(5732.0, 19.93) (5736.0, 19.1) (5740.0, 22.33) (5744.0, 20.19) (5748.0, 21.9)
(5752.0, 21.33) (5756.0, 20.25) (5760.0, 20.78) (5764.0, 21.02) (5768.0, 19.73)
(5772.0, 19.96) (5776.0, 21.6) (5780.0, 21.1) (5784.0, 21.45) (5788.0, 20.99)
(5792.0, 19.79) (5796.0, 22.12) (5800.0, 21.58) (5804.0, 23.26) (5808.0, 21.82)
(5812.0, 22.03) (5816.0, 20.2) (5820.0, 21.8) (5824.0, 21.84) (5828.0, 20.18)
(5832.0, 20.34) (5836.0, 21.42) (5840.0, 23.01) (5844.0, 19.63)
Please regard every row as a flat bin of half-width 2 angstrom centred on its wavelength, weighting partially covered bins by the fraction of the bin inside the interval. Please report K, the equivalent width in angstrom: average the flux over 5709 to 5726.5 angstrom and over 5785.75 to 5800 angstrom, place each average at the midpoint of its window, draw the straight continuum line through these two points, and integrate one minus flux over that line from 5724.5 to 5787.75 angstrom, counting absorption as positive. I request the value 0.9 angstrom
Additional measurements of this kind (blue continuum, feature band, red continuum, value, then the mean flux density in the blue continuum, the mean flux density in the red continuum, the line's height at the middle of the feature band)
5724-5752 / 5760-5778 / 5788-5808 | 0.7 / 21.1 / 21.6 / 21.4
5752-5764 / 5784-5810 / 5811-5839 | -0.7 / 20.7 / 21.2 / 21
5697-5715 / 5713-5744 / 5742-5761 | -1.2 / 20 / 20.9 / 20.4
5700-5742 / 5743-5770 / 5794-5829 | 0.6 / 20.9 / 21.7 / 21.2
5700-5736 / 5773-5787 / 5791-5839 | 0.0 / 20.9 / 21.4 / 21.2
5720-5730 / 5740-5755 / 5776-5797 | 0.5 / 22.4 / 21.1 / 21.9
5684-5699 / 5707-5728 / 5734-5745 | -0.8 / 20.4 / 20.6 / 20.5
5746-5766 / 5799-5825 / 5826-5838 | -1.3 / 21.1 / 20.6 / 20.8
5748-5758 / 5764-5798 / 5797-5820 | 0.9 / 21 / 21.8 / 21.4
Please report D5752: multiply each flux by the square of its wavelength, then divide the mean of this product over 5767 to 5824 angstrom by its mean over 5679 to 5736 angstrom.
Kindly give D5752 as 1.1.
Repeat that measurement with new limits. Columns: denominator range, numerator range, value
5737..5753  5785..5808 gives 1.03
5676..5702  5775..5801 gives 1.09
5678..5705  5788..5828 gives 1.11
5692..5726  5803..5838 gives 1.07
